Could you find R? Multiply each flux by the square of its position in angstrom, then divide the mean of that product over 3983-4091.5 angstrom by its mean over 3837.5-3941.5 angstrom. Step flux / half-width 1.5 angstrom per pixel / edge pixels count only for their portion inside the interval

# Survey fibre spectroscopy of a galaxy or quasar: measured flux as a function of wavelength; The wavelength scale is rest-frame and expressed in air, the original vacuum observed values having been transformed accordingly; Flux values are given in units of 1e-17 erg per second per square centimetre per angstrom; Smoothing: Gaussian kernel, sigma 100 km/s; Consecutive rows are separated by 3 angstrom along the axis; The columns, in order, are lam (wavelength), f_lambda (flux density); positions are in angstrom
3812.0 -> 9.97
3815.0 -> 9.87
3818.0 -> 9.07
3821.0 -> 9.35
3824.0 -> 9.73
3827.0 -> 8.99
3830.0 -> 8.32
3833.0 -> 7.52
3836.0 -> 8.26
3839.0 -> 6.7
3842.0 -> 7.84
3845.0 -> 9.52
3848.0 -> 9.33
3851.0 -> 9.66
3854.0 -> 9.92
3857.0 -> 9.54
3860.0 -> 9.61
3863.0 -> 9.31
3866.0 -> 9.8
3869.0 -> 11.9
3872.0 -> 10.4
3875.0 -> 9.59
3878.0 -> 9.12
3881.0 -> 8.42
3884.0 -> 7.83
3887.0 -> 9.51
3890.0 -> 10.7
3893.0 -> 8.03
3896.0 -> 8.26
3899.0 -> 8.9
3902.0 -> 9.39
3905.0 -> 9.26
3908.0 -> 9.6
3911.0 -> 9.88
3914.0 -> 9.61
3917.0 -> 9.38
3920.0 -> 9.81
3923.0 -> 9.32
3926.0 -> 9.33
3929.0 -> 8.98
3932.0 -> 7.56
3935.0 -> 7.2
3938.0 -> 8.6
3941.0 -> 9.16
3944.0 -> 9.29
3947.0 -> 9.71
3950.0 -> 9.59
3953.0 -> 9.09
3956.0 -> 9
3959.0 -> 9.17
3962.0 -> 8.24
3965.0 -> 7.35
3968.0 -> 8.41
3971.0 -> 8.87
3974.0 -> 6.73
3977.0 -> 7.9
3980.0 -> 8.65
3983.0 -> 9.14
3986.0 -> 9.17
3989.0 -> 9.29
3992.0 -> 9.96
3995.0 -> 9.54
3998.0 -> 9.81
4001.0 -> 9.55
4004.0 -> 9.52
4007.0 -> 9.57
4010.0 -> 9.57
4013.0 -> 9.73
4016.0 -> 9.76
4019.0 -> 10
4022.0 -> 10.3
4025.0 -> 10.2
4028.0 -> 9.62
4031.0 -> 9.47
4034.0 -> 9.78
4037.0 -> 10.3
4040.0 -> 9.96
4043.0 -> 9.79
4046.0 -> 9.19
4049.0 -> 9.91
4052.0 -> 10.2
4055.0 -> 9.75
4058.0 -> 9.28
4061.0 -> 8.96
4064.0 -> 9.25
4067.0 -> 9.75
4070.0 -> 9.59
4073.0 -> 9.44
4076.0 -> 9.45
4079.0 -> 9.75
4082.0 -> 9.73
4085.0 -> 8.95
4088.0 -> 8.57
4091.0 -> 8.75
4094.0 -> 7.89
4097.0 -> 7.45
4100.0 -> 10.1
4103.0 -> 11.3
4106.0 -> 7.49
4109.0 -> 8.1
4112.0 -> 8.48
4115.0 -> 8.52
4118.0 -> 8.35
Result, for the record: 1.13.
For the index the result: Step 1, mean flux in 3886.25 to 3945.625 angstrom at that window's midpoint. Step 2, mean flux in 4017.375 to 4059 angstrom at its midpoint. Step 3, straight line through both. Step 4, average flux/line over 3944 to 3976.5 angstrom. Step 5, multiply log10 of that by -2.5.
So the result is 0.09 mag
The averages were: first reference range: 9.08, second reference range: 9.85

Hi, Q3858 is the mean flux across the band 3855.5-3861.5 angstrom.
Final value 9.57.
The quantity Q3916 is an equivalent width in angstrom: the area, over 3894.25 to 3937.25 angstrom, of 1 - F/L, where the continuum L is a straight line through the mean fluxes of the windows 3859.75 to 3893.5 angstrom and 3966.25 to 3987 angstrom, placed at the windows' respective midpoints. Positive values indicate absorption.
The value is 0.4 angstrom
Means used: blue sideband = 9.56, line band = 9.02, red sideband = 8.38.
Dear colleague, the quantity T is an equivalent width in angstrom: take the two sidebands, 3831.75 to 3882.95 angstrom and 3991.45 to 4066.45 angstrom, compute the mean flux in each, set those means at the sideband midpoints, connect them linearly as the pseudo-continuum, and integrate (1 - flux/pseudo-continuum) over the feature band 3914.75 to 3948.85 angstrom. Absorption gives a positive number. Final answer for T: 1.7 angstrom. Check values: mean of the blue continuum 9.2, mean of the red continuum 9.72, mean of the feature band 8.96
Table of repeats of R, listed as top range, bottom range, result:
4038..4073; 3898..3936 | 1.13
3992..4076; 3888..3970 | 1.14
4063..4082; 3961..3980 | 1.26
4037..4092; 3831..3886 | 1.15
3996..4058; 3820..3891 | 1.16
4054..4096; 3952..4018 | 1.07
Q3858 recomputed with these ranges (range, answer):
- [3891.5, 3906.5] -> 8.77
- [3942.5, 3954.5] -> 9.42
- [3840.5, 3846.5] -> 8.68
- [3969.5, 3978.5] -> 7.83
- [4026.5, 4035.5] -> 9.62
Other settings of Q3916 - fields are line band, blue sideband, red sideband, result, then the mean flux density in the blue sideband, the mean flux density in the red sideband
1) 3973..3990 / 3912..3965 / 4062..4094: 1.02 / 8.96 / 9.25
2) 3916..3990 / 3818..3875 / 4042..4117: 3.59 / 9.21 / 9.18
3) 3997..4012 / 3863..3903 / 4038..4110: -0.45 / 9.37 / 9.29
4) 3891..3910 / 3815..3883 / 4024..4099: 0.53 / 9.18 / 9.4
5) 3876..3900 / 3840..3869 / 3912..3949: 1.07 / 9.48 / 9.02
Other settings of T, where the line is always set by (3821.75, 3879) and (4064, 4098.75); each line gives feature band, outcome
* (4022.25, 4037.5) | -1.34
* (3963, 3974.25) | 1.41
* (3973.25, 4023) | -1.24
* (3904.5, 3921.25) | -0.80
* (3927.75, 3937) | 1.25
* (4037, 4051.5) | -1.17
